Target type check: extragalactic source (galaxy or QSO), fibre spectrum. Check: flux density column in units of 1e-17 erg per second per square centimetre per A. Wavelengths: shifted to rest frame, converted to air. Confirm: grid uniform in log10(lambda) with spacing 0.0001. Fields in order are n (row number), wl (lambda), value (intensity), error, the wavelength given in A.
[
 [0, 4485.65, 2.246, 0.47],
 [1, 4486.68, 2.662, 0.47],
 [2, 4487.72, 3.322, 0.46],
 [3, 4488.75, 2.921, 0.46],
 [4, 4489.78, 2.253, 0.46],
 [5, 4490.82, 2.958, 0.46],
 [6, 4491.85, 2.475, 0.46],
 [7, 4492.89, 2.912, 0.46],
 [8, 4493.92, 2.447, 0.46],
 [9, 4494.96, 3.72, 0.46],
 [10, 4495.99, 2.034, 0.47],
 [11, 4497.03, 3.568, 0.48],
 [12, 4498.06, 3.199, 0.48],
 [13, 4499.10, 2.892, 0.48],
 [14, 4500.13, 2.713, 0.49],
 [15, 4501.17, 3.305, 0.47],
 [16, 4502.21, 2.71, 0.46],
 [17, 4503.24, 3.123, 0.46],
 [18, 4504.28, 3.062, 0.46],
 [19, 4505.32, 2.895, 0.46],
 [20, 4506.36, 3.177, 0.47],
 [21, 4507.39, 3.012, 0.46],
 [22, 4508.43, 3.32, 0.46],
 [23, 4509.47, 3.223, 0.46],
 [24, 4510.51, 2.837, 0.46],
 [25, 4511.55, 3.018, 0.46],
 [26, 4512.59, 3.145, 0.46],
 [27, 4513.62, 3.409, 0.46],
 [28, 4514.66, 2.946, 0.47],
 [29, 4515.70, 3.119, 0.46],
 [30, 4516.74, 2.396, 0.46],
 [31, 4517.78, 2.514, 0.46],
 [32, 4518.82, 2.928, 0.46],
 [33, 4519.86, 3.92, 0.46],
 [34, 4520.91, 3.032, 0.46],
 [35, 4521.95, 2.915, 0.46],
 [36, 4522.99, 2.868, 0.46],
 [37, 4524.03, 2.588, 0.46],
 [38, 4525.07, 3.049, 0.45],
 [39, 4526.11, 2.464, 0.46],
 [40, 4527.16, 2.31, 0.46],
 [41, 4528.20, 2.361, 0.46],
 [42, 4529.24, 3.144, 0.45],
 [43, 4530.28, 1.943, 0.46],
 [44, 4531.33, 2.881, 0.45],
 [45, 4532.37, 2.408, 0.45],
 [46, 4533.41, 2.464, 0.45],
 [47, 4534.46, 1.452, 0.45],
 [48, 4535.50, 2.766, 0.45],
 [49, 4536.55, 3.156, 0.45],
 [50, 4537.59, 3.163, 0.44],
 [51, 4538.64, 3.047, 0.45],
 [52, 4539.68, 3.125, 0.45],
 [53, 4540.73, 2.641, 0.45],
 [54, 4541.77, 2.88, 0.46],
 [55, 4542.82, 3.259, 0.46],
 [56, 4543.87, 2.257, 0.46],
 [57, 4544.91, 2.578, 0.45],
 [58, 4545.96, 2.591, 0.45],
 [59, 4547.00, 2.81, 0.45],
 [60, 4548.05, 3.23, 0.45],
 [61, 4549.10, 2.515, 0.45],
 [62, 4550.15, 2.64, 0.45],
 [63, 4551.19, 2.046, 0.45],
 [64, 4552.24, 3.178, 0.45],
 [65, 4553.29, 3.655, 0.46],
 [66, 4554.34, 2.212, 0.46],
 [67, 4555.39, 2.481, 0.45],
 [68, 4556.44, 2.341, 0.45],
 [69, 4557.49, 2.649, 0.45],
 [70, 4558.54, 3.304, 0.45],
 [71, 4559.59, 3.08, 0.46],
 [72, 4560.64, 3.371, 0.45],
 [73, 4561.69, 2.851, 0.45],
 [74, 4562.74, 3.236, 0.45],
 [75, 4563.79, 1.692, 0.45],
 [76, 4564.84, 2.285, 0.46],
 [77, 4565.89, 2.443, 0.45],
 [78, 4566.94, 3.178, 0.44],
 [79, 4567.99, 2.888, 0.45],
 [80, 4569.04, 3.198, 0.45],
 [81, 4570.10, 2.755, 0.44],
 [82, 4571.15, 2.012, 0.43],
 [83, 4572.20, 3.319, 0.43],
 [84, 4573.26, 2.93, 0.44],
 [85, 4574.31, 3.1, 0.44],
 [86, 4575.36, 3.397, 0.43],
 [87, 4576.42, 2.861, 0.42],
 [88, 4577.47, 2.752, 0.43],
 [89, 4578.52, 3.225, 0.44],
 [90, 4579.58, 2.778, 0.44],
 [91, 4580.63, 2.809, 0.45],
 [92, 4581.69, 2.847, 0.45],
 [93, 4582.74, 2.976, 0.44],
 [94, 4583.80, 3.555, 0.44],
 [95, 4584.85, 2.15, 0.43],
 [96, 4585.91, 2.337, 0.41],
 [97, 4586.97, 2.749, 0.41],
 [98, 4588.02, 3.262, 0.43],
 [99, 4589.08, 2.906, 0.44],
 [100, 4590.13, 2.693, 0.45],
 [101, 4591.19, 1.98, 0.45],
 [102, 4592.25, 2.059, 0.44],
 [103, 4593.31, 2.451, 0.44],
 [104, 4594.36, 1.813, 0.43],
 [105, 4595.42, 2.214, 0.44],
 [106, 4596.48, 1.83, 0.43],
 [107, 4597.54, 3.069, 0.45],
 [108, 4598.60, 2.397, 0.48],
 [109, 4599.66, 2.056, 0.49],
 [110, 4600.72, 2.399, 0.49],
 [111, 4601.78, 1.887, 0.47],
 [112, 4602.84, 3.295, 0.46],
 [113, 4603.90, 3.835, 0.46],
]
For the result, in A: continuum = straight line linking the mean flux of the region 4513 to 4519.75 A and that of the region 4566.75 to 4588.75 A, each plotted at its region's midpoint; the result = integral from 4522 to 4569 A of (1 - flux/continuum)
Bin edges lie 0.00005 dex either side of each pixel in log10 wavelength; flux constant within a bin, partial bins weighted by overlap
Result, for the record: 3.3 A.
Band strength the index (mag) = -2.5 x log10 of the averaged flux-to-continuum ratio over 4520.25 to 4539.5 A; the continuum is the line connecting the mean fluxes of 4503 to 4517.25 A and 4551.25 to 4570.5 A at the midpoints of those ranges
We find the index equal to 0.10 mag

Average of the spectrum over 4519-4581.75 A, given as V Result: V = 2.79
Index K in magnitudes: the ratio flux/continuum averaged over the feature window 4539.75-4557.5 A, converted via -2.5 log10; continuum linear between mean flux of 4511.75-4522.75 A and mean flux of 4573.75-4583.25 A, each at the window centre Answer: 0.11 mag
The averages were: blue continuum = 3.03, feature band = 2.72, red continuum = 2.97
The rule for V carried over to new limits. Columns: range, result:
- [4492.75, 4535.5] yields 2.86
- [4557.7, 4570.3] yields 2.85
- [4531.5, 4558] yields 2.7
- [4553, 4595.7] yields 2.75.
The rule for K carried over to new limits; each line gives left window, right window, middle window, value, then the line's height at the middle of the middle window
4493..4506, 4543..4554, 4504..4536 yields 0.02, 2.88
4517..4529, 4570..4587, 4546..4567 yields 0.04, 2.84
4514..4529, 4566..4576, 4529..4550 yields 0.06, 2.87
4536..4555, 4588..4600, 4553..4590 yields -0.11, 2.58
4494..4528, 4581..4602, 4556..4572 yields -0.04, 2.65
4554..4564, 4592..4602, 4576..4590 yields -0.18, 2.43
